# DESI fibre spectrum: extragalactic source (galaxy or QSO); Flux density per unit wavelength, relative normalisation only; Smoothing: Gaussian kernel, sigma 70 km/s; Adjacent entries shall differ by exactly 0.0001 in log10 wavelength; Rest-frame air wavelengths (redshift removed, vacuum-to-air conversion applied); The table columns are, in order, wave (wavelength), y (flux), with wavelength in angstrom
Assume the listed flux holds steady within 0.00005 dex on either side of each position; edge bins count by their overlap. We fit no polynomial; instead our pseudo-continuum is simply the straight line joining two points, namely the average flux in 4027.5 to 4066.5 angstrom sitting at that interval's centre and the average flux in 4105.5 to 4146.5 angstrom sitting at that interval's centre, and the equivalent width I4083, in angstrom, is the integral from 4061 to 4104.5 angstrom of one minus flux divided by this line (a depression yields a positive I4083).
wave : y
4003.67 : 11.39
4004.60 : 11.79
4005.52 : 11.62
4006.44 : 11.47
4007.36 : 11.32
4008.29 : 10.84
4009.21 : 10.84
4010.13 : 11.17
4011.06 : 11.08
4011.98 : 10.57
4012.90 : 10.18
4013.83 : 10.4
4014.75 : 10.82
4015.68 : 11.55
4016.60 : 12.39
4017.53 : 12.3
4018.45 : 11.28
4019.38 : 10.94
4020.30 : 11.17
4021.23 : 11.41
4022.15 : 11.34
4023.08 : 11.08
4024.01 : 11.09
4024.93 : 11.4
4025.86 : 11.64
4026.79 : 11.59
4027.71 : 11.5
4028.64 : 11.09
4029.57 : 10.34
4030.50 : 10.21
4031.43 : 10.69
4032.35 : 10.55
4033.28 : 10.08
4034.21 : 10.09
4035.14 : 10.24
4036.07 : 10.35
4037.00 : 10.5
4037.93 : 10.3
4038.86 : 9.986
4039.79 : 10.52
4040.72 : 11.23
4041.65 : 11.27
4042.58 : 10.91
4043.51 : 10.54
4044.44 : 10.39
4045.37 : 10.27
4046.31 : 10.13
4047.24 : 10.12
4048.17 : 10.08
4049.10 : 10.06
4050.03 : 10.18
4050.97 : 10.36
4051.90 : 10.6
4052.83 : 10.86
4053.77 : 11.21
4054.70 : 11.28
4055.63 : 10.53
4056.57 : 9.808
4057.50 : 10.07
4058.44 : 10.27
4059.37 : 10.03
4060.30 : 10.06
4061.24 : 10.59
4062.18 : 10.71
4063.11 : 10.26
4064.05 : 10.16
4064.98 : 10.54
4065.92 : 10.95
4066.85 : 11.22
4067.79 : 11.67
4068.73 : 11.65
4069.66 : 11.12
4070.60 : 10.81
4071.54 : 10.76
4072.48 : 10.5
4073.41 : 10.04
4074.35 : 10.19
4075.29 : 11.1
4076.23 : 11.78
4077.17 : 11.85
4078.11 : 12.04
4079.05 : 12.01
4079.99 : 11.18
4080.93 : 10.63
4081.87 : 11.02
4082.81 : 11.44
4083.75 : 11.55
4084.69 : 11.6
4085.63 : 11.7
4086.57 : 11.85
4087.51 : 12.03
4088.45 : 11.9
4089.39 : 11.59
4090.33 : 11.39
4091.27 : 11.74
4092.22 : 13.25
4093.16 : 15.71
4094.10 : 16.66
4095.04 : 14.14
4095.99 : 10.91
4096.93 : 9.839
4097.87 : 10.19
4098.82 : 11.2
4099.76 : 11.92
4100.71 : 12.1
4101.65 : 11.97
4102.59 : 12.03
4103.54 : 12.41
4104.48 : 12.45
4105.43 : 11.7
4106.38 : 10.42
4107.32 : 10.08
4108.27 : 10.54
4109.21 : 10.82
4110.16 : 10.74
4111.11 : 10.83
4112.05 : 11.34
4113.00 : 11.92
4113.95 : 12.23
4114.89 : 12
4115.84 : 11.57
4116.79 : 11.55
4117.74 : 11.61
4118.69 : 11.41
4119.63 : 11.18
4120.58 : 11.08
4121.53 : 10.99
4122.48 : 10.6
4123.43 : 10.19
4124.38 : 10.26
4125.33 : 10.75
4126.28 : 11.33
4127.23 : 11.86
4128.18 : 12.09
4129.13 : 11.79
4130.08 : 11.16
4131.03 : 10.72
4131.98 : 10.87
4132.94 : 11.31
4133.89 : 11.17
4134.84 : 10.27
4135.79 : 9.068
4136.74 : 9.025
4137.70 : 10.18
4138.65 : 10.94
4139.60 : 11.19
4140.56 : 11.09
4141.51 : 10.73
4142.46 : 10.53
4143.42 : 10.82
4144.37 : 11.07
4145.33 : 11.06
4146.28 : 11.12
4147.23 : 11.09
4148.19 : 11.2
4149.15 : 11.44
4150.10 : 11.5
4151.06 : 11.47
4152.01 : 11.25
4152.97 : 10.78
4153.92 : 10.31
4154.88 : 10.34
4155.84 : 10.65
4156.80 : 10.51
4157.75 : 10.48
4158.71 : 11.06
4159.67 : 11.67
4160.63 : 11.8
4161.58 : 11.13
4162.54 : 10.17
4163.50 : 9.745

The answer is -3.6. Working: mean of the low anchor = 10.5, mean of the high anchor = 11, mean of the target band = 11.6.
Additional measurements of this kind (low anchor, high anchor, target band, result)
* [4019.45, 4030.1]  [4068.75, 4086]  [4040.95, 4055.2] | 0.8 angstrom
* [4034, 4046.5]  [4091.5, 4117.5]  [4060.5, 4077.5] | 0.4 angstrom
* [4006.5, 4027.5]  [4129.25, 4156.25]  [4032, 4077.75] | 2.1 angstrom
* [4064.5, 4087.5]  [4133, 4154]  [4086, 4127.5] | -2.2 angstrom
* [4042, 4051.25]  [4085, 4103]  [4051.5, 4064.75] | 0.4 angstrom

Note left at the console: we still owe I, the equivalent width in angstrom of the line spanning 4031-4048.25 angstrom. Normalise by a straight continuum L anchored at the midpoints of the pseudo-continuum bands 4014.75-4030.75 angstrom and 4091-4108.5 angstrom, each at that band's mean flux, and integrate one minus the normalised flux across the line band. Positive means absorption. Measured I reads 1.6 angstrom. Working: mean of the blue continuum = 11.3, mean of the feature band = 10.4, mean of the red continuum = 12.1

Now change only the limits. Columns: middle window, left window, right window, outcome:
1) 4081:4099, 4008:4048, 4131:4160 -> -2.1 angstrom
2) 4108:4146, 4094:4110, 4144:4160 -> 1.0 angstrom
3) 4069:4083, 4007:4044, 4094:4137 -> 0.0 angstrom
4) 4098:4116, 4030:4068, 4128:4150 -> -1.2 angstrom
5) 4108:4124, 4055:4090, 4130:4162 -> -0.4 angstrom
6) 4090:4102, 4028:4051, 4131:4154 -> -2.0 angstrom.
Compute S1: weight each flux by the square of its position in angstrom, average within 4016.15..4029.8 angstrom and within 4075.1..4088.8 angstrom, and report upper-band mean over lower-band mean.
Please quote 1.0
